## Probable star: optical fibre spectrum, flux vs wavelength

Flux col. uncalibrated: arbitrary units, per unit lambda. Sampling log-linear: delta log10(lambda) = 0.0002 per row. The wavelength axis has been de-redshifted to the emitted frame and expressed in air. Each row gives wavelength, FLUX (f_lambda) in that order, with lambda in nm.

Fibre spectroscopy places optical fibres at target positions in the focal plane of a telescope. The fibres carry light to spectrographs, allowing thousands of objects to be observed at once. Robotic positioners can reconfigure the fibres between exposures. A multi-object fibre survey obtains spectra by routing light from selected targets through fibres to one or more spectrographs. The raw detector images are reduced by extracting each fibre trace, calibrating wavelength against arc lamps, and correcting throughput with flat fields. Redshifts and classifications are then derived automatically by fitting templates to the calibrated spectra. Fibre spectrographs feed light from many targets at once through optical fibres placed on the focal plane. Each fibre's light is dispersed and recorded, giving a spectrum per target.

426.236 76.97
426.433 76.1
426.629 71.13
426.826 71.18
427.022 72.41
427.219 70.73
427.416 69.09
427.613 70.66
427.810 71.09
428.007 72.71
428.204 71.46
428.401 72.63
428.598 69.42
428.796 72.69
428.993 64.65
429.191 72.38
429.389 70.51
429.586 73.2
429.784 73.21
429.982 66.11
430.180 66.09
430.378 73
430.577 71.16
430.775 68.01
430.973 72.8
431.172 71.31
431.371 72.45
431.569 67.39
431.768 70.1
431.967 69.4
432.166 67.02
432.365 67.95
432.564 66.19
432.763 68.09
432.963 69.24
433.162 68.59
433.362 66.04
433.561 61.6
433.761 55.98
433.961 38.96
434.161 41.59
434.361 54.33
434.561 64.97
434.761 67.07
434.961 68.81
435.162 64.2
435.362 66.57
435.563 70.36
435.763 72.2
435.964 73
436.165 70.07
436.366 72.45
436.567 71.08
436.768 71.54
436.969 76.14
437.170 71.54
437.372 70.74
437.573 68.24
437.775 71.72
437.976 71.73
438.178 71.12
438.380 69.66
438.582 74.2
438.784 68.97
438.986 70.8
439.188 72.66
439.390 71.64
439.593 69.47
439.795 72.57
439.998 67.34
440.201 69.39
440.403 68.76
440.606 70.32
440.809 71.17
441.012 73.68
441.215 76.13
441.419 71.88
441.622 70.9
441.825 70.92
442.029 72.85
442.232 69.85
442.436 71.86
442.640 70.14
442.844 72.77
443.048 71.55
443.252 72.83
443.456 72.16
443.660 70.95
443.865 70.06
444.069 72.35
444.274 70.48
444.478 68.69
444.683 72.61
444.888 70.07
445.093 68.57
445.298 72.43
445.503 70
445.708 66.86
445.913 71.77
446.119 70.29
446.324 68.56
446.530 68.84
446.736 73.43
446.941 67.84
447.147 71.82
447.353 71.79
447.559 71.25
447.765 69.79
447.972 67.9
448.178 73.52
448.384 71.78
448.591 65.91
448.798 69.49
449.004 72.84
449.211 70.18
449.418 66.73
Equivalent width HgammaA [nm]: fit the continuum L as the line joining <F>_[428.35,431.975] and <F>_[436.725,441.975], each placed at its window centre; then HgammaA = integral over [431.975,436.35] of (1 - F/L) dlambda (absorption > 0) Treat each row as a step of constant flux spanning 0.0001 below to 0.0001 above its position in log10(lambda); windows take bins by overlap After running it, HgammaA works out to 0.40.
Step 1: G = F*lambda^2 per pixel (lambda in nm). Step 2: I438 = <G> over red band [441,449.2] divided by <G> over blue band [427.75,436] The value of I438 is 1.12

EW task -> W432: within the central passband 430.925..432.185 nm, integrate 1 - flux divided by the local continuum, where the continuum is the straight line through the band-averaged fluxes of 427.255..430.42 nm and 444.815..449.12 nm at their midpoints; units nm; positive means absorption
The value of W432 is 0.01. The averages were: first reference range 70.5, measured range 70.1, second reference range 70.2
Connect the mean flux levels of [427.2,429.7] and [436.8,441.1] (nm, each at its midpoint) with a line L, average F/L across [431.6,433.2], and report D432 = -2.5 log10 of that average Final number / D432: 0.042 mag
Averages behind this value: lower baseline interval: 70.9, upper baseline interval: 71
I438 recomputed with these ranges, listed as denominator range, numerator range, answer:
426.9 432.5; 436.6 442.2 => 1.06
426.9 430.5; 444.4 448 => 1.08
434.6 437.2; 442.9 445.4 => 1.05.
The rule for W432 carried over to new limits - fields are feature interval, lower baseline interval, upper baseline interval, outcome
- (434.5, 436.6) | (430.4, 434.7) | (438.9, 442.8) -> -0.07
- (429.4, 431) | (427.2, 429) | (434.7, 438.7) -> 0.01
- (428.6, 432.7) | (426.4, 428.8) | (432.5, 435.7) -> -0.16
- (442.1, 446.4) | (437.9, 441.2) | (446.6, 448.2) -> 0.01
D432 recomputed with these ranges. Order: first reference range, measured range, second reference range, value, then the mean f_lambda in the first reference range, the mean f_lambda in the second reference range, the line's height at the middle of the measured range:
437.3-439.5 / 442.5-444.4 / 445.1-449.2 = -0.01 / 71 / 70.3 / 70.6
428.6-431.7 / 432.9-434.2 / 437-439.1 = 0.22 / 70.3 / 71.1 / 70.6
